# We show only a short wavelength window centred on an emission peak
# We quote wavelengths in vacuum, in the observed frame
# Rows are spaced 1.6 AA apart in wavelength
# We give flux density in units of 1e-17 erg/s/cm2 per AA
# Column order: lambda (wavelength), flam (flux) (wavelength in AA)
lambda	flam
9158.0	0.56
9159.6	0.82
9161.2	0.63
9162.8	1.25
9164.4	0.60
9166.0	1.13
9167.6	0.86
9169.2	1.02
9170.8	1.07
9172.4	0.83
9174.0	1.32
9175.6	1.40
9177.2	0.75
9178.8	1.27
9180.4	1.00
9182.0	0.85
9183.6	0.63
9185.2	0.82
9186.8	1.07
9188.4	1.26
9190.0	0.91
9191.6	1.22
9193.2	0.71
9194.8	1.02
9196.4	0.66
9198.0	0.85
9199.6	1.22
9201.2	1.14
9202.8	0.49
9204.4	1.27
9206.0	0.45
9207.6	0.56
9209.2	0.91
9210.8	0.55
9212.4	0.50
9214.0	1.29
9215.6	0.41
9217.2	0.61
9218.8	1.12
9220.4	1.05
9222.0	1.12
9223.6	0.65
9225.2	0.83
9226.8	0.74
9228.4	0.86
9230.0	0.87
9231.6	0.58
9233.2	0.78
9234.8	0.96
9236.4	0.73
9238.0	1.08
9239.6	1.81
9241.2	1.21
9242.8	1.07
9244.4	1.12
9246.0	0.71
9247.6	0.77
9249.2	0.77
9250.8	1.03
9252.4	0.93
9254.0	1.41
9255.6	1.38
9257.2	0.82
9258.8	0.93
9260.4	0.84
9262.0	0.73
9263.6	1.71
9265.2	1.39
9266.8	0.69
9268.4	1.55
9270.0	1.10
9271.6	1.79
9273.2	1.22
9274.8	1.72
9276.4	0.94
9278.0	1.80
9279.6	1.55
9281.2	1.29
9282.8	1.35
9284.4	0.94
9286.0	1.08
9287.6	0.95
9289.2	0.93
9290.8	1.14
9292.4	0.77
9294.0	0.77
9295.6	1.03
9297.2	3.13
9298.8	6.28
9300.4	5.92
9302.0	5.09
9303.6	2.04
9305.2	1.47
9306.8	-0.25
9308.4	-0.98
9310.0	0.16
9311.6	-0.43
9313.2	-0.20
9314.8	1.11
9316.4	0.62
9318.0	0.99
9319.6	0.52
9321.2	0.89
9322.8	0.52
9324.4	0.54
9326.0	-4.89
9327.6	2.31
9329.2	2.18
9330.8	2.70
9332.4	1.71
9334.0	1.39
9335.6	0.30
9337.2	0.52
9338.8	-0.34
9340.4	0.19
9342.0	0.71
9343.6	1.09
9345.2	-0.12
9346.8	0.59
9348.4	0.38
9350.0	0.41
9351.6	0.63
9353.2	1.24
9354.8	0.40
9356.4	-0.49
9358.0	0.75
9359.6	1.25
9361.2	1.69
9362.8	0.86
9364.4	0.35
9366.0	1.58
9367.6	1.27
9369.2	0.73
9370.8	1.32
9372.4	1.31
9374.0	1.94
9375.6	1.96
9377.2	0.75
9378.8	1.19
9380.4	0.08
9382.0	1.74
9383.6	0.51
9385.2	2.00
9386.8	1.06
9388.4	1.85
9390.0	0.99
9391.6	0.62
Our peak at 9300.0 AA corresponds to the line H-alpha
